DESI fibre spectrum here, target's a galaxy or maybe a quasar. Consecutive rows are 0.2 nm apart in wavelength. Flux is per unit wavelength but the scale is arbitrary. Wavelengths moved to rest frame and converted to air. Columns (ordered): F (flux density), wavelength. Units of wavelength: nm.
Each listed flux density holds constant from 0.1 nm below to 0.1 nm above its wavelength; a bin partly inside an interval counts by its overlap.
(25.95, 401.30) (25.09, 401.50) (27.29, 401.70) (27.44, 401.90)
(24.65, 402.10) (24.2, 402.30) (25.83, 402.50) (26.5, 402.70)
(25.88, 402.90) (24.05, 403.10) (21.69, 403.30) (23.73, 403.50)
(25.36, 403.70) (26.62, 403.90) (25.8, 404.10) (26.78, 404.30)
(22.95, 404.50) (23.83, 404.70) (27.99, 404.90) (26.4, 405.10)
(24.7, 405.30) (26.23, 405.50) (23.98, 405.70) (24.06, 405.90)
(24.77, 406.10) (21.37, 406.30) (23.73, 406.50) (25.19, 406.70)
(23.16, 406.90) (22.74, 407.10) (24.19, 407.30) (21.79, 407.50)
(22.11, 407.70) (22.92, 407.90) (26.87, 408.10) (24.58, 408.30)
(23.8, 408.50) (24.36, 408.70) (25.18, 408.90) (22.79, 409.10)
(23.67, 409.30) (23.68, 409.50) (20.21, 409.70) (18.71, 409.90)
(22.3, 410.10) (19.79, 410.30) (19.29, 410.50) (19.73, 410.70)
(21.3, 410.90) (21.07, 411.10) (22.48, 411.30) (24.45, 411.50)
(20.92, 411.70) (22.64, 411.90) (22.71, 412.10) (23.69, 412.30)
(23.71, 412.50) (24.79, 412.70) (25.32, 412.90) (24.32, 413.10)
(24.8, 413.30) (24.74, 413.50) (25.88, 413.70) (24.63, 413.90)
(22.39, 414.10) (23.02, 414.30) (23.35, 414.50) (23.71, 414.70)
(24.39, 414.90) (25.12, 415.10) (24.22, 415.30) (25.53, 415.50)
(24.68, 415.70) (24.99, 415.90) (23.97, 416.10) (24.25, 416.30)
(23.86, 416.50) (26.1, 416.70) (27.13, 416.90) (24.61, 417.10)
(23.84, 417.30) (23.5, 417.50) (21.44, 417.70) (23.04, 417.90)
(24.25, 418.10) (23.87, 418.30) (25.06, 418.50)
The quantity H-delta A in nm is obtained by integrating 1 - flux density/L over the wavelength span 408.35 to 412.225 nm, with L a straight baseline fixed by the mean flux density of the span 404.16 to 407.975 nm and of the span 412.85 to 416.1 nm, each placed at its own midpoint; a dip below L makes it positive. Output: 0.35 nm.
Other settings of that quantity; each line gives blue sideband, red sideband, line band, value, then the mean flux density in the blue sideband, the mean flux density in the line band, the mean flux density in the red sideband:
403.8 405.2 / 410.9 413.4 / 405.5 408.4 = 0.14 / 25.8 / 23.8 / 23.3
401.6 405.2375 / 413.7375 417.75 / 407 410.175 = 0.23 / 25.4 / 23.1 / 24.3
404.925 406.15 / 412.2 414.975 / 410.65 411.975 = 0.14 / 25.2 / 21.9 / 24.2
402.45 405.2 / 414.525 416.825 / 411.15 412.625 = 0.11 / 25.2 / 22.9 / 24.6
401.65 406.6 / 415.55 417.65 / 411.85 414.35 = 0.06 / 25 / 24.1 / 24.6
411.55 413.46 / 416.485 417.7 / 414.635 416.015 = -0.02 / 23.7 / 24.7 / 24.6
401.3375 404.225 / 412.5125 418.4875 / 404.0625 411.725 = 0.49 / 25.3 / 23.3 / 24.3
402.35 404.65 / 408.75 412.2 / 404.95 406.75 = -0.05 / 25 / 24.6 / 21.9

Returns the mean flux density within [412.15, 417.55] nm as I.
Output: 24.5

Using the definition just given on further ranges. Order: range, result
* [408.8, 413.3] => 22.5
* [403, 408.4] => 24.4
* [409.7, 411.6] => 21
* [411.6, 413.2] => 23.5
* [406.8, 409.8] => 23.5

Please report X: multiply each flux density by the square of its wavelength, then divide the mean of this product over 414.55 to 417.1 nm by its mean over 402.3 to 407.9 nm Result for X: 1.1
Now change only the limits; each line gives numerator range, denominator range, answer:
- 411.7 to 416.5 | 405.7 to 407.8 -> 1.07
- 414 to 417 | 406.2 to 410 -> 1.09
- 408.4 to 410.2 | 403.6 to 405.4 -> 0.91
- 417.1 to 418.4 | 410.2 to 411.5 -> 1.16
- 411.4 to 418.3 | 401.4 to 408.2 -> 1.03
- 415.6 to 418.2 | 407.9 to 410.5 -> 1.10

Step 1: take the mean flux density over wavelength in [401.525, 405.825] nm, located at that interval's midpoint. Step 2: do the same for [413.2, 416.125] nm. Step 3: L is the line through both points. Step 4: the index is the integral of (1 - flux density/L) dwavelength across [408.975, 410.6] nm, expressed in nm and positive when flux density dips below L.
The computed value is 0.22 nm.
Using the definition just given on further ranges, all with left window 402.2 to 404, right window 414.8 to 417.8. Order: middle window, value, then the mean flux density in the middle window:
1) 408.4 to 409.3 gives 0.03 nm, 24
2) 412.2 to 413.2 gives 0.01 nm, 24.4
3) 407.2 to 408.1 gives 0.06 nm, 23.2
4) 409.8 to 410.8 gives 0.19 nm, 20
